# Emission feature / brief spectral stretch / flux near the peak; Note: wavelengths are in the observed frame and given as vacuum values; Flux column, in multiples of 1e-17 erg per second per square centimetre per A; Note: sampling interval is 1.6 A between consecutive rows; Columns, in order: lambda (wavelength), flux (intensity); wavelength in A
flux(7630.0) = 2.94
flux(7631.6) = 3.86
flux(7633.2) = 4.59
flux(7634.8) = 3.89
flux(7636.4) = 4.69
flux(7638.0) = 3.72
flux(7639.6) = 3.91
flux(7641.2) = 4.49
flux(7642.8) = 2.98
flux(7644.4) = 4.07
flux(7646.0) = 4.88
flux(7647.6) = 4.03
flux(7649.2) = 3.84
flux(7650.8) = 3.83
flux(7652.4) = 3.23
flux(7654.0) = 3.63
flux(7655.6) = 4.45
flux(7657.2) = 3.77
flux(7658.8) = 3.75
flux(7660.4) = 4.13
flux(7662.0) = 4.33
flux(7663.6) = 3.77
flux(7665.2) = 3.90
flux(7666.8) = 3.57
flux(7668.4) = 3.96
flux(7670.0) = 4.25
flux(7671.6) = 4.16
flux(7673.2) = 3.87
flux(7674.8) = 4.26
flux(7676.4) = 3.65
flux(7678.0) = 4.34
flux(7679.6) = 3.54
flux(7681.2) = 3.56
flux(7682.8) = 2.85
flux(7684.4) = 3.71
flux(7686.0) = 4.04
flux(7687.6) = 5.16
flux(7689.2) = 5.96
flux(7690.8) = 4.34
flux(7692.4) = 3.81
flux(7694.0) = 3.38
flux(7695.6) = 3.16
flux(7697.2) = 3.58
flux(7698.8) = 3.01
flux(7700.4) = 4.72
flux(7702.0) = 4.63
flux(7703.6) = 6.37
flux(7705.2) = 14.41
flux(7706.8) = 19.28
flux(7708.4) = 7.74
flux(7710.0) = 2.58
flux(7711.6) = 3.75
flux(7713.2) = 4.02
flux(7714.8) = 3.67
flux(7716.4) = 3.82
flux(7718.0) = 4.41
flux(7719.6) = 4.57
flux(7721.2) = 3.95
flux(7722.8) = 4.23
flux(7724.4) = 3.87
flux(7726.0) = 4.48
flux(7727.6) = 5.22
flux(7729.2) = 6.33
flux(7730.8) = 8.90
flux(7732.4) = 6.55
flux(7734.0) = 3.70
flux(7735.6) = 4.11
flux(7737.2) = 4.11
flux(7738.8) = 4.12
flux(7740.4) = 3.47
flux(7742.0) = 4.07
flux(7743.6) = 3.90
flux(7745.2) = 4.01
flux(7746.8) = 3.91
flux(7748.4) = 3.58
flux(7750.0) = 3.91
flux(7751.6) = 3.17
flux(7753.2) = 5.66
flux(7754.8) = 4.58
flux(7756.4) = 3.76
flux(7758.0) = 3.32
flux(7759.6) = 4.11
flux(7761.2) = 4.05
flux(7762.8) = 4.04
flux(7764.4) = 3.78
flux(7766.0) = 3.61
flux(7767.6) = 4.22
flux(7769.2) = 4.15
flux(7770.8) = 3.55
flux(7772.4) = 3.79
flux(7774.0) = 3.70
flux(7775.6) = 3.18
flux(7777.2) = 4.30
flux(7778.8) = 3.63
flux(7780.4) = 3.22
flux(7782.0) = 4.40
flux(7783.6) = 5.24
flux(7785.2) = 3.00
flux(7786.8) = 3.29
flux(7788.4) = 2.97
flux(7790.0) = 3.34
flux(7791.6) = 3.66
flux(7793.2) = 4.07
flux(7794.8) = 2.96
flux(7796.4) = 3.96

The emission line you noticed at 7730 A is [N II]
